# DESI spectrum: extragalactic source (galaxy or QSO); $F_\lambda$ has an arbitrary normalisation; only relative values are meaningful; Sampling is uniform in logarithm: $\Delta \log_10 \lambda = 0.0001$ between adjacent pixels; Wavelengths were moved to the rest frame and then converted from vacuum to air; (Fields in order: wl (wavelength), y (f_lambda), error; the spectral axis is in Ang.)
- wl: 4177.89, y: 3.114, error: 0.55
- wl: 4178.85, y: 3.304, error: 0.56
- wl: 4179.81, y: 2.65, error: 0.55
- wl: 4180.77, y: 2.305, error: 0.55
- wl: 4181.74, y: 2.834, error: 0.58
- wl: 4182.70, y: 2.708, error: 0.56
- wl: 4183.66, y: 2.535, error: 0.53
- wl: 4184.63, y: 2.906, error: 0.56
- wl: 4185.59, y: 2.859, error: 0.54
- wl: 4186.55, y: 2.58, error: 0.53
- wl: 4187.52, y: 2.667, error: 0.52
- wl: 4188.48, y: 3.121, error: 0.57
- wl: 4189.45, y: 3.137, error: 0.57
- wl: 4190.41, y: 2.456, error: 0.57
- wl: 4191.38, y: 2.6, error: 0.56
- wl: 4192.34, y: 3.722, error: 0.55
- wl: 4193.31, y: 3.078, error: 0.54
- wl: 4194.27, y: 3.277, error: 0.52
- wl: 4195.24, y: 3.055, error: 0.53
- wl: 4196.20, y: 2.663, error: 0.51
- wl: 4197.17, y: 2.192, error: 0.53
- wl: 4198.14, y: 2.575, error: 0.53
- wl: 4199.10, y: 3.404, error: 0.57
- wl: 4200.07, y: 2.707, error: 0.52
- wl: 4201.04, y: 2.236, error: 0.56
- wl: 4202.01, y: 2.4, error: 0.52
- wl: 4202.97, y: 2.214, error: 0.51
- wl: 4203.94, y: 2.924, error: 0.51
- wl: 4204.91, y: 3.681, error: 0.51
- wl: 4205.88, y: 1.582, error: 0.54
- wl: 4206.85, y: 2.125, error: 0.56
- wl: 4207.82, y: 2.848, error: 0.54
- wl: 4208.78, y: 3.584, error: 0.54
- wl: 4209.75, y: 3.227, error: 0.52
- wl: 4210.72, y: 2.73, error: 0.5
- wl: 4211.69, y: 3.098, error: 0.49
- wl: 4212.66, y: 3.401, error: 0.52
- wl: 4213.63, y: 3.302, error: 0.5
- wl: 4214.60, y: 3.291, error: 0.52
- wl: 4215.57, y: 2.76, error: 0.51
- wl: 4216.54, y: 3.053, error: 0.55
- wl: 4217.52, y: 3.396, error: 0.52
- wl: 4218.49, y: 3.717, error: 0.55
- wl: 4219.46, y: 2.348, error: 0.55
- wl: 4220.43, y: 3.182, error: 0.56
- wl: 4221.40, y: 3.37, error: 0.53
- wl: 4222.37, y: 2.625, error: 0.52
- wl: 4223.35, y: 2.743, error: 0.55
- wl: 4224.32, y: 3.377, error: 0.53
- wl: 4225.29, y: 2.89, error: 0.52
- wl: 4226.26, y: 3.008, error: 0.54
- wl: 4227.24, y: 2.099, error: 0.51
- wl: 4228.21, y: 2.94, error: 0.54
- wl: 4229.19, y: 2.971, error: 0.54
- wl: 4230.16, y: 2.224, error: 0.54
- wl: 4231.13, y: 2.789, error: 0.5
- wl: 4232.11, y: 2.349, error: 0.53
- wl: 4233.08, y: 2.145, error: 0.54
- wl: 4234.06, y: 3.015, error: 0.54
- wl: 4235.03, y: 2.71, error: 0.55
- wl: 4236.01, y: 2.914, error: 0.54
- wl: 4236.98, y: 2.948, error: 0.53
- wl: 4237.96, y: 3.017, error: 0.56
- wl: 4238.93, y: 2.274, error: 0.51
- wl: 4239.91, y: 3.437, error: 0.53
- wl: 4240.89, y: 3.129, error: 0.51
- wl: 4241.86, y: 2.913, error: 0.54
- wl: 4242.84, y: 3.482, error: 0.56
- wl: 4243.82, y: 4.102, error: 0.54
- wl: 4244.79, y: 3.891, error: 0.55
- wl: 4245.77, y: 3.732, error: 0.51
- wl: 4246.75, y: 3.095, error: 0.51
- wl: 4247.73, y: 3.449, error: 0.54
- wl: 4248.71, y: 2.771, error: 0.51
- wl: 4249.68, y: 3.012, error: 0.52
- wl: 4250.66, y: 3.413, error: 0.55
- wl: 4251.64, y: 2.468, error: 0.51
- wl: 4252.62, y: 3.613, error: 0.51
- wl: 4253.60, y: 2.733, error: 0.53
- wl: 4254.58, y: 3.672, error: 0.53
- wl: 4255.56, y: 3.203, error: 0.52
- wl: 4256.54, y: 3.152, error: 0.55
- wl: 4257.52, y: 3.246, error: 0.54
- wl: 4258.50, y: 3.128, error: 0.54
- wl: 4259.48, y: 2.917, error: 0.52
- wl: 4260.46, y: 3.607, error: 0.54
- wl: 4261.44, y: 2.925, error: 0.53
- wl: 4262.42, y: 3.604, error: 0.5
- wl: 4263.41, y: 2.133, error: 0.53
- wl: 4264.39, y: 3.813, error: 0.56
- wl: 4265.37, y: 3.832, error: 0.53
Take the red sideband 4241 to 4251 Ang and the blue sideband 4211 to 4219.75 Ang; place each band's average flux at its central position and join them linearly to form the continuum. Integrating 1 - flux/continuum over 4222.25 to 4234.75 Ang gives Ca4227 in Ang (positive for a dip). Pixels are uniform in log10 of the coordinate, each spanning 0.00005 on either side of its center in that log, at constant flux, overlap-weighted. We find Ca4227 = 2.1 Ang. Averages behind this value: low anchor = 3.16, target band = 2.71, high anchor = 3.38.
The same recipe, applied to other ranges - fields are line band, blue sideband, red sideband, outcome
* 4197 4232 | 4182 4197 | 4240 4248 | 3.18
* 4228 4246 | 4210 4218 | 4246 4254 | 0.67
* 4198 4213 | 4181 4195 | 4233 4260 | 0.84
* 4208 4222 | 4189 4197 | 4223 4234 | -1.82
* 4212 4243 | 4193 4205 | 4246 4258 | 0.52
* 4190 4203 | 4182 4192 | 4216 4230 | 0.21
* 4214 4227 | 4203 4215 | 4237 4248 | 0.12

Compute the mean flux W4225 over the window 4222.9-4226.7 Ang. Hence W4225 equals 3.01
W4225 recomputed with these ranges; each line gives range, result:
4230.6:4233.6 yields 2.43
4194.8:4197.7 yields 2.63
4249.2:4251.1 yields 3.21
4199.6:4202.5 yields 2.45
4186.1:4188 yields 2.62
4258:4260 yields 3.04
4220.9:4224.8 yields 3.03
